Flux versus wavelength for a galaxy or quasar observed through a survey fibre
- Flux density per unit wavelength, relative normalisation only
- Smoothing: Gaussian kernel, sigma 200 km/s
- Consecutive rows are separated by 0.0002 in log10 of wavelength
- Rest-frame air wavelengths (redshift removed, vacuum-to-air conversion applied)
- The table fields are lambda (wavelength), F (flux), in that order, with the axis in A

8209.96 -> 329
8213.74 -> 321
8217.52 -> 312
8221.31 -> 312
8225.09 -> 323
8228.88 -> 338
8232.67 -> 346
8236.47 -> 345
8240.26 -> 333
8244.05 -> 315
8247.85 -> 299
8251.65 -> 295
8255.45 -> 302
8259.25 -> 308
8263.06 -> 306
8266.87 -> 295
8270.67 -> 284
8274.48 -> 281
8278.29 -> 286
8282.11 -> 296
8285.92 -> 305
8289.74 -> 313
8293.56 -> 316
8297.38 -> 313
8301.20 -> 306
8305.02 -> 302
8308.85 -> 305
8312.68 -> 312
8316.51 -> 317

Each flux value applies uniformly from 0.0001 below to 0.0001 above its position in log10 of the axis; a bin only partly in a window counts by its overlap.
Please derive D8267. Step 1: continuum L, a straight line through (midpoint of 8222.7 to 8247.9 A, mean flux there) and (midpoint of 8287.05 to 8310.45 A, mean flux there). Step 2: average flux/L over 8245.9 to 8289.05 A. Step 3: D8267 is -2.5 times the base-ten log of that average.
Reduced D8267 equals 0.081 mag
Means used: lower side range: 330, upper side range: 309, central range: 297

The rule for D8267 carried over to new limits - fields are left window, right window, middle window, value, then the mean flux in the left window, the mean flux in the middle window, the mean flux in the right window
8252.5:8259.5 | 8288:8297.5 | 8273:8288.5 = 0.063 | 303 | 293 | 314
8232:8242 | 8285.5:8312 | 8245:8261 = 0.105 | 341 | 302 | 309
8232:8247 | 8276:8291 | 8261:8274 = 0.061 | 331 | 294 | 299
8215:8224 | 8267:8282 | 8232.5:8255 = -0.060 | 314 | 319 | 287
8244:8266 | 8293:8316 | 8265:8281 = 0.066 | 303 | 287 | 309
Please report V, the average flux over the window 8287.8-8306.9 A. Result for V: 310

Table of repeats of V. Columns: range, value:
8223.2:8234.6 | 336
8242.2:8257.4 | 303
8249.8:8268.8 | 301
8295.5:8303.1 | 310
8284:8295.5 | 311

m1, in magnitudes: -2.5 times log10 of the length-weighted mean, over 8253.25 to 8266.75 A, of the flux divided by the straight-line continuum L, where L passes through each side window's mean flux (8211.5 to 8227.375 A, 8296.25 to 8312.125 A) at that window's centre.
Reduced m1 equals 0.03 mag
